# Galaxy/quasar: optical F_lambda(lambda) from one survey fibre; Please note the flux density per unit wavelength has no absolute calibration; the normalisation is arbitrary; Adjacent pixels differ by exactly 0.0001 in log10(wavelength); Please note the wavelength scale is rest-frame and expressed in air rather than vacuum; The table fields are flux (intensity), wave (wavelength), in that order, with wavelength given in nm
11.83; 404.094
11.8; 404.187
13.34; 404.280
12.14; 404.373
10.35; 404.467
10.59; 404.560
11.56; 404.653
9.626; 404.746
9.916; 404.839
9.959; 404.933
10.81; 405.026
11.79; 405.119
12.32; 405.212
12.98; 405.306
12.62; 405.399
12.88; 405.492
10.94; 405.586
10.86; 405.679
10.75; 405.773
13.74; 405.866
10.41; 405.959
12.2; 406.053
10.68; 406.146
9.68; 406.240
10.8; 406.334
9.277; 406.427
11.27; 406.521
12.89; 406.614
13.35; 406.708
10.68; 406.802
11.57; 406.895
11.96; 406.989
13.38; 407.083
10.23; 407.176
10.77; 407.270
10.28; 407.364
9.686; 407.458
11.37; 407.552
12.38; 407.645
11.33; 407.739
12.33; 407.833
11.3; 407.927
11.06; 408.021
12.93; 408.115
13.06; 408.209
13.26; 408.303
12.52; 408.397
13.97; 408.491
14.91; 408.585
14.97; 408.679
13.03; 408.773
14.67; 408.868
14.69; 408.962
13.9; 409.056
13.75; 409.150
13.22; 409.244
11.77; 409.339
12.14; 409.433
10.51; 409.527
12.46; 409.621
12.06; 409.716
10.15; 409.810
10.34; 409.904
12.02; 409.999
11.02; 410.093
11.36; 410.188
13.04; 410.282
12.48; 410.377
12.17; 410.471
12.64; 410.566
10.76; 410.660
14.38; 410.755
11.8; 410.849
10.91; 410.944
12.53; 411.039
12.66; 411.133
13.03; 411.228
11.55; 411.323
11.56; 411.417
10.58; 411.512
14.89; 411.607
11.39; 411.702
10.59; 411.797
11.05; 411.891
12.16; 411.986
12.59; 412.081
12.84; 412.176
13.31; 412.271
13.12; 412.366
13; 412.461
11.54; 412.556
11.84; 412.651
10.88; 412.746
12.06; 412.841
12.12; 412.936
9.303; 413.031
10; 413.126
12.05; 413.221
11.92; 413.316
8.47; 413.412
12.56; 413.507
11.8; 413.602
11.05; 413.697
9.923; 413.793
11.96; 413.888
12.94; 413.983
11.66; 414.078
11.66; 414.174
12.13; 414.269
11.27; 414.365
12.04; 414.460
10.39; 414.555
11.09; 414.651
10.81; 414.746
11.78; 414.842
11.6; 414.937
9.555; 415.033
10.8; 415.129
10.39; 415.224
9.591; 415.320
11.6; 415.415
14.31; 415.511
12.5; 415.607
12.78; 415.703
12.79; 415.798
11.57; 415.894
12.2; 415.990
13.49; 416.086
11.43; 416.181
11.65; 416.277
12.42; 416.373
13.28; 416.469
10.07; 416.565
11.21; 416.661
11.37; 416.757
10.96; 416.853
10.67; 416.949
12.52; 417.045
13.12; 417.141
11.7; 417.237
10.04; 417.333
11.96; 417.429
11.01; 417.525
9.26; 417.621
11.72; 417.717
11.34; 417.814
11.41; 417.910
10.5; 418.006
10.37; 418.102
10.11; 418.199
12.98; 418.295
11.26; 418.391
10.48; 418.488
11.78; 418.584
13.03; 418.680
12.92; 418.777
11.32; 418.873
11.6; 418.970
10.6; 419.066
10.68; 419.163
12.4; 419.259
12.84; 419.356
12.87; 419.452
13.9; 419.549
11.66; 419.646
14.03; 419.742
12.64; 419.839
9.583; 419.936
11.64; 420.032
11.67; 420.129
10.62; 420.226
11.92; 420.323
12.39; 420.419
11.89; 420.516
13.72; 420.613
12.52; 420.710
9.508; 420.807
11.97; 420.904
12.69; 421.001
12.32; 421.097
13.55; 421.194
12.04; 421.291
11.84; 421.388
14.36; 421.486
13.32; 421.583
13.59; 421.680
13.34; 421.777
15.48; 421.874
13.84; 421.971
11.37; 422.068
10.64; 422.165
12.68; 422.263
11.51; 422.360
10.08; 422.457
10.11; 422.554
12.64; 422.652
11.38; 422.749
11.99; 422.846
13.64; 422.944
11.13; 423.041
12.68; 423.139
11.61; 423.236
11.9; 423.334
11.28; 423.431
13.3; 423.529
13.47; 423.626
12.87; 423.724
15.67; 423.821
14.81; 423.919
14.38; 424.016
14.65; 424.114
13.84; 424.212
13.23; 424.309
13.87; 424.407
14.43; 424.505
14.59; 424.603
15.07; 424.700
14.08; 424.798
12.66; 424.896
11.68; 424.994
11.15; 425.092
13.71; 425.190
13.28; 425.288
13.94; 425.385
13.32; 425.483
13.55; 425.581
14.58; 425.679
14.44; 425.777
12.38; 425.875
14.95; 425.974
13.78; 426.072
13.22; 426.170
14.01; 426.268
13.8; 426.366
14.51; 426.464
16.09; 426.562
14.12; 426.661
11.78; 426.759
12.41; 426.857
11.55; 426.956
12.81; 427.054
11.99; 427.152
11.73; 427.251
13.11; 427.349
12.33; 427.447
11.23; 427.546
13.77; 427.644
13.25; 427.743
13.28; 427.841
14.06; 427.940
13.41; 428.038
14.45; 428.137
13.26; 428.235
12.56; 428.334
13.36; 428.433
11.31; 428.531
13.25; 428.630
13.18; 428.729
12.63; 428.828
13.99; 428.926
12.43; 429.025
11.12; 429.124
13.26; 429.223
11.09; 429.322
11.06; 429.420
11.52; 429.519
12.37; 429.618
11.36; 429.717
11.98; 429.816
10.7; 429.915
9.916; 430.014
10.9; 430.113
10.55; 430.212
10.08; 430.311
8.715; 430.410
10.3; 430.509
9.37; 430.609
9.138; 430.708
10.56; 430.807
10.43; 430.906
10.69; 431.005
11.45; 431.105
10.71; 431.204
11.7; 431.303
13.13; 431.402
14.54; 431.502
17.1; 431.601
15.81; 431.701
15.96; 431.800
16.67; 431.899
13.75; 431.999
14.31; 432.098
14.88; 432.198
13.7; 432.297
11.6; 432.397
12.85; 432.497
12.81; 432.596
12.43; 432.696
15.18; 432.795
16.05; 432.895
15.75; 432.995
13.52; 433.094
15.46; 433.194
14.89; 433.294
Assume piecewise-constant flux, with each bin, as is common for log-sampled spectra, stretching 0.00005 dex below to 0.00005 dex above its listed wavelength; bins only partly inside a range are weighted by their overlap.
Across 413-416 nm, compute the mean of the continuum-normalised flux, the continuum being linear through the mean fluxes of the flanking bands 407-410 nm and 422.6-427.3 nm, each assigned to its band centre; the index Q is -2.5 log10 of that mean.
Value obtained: 0.12 mag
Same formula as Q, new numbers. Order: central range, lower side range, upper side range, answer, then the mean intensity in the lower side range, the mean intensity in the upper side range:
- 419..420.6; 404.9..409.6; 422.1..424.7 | 0.06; 12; 12.8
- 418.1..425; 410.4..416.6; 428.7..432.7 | -0.05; 11.8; 12.2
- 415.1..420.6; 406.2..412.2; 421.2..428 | 0.08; 12.1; 13.1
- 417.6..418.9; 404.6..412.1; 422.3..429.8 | 0.11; 11.9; 13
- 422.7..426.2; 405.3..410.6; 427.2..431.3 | -0.13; 12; 11.8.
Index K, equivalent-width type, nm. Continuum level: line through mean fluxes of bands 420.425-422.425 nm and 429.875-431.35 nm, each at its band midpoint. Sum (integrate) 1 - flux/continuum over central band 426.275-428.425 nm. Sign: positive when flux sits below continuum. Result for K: -0.39 nm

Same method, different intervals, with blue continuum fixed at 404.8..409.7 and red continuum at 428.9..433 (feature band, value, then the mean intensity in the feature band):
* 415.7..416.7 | 0.01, 12.1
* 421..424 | -0.09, 12.6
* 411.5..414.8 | 0.13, 11.6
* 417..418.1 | 0.08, 11.3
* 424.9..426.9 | -0.20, 13.5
